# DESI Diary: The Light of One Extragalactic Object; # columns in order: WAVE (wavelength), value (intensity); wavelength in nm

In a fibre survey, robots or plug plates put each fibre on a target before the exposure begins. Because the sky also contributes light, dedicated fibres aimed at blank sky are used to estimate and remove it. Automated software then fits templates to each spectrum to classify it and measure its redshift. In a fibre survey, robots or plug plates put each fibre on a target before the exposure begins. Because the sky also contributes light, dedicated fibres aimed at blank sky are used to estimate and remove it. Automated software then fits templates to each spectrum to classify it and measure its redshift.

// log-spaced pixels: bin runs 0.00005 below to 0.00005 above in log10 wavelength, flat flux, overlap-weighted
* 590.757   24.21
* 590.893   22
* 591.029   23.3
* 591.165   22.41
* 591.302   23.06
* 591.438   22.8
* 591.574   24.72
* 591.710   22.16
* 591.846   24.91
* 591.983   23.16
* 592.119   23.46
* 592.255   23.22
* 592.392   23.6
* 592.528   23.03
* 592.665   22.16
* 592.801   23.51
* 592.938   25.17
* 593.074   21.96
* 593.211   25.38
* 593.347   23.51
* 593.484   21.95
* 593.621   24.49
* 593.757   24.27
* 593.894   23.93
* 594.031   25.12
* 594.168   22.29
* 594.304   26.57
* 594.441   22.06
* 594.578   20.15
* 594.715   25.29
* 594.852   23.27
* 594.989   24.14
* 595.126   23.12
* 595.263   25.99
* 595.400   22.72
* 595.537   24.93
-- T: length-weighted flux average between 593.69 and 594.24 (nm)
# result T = 23.9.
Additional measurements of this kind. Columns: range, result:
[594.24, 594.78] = 23.5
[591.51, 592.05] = 23.7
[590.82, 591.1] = 22.7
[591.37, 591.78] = 23.3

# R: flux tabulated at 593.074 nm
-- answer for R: 21.96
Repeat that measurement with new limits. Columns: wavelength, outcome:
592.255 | 23.22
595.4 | 22.72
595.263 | 25.99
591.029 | 23.3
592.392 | 23.6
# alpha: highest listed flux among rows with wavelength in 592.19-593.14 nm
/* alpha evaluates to 25.17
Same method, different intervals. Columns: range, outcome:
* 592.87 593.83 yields 25.38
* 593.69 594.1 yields 25.12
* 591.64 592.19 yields 24.91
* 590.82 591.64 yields 24.72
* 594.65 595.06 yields 25.29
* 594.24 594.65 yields 26.57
